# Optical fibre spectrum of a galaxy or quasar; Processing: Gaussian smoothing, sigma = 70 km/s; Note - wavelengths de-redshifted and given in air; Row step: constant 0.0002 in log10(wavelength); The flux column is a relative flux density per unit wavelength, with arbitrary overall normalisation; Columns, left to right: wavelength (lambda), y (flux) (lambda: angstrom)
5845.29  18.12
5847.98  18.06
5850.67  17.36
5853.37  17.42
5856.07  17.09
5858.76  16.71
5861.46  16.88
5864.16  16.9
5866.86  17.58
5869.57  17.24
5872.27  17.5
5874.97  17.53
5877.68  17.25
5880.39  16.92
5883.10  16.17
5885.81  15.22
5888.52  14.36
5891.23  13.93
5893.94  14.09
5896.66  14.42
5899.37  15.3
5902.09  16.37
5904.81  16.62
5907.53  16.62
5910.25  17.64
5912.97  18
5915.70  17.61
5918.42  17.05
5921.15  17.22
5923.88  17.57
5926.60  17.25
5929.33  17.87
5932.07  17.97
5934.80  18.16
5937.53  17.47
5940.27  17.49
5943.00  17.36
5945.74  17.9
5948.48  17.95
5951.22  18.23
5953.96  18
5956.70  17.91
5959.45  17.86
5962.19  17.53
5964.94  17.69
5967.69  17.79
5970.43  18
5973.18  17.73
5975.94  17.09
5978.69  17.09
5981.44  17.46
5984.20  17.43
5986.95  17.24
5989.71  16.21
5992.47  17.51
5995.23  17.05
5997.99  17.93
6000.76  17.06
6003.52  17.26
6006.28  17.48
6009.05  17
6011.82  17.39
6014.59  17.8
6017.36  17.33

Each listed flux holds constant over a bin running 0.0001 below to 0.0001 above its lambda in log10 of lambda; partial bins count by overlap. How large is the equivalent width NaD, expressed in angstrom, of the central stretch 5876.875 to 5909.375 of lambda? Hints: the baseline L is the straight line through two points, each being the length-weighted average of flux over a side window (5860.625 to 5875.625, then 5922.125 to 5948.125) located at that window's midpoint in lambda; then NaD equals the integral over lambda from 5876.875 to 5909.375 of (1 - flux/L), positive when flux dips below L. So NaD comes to 3.39 angstrom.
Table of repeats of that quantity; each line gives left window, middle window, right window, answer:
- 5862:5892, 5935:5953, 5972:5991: -0.9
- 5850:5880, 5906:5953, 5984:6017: -1.0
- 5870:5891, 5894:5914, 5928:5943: 0.8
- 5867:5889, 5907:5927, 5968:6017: -0.6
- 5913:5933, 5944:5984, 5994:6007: -0.6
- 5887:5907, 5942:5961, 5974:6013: -1.9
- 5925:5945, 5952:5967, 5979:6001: -0.3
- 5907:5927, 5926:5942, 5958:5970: -0.2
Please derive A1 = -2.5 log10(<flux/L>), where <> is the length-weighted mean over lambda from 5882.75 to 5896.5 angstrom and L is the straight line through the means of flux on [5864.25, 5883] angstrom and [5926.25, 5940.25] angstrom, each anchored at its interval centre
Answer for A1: 0.19 mag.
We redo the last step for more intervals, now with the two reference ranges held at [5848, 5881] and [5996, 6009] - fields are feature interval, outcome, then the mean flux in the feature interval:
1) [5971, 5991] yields 0.009 mag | 17.2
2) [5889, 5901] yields 0.191 mag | 14.5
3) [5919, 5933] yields -0.014 mag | 17.5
